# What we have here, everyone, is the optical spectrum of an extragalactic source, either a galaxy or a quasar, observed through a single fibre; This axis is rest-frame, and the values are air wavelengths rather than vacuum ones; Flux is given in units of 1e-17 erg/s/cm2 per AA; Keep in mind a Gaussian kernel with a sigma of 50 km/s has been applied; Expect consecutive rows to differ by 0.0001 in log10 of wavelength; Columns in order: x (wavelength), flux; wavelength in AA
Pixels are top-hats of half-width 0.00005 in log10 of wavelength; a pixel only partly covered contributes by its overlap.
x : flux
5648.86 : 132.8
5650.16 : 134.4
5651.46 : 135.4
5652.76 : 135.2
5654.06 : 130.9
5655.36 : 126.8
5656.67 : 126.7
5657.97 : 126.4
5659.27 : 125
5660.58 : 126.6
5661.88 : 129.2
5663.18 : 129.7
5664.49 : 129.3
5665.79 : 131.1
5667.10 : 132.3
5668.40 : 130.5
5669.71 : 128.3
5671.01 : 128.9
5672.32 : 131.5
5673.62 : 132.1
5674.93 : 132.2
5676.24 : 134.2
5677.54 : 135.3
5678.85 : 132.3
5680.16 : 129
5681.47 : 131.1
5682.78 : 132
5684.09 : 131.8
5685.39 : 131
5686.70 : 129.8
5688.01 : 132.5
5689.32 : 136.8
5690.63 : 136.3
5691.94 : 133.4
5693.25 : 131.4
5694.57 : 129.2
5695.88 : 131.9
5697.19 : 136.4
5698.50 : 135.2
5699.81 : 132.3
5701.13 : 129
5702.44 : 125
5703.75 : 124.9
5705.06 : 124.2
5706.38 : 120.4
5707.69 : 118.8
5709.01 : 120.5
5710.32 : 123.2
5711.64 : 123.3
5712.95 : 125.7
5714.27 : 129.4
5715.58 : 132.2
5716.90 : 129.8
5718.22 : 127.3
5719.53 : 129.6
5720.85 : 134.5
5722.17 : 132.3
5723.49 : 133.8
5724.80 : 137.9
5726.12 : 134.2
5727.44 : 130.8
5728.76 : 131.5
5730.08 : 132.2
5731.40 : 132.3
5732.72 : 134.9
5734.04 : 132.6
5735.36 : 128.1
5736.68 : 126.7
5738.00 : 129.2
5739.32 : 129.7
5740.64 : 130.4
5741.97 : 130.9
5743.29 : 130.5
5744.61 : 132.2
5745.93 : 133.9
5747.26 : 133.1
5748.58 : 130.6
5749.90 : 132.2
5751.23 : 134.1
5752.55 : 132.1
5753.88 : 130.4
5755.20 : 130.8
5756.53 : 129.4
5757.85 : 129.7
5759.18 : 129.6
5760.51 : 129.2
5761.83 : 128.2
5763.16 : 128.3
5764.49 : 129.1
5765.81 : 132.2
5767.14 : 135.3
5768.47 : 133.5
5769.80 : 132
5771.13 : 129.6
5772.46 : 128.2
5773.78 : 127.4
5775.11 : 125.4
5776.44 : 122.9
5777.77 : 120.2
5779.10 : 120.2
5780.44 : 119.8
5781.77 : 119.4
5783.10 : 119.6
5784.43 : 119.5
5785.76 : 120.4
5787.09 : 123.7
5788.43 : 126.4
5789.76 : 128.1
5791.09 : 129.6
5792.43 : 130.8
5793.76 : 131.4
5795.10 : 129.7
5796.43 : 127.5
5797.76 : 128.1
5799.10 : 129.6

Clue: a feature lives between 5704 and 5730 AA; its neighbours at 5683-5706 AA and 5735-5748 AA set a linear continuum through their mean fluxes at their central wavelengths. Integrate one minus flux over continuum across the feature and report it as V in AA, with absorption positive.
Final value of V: 0.5 AA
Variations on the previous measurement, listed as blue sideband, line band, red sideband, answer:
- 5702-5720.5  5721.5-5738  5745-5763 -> -0.56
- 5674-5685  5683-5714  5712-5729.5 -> 0.69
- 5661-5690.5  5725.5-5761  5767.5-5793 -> -1.05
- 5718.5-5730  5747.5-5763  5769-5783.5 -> -0.35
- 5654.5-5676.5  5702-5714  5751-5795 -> 0.52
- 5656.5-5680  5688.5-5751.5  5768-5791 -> -1.36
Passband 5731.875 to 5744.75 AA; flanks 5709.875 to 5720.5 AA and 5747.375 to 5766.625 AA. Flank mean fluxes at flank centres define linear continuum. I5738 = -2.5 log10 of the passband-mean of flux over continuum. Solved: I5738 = -0.01 mag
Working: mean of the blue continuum 128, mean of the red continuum 131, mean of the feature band 131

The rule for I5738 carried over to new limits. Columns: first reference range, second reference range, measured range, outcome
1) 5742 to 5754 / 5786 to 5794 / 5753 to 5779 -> 0.012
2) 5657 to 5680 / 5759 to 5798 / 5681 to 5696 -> -0.022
